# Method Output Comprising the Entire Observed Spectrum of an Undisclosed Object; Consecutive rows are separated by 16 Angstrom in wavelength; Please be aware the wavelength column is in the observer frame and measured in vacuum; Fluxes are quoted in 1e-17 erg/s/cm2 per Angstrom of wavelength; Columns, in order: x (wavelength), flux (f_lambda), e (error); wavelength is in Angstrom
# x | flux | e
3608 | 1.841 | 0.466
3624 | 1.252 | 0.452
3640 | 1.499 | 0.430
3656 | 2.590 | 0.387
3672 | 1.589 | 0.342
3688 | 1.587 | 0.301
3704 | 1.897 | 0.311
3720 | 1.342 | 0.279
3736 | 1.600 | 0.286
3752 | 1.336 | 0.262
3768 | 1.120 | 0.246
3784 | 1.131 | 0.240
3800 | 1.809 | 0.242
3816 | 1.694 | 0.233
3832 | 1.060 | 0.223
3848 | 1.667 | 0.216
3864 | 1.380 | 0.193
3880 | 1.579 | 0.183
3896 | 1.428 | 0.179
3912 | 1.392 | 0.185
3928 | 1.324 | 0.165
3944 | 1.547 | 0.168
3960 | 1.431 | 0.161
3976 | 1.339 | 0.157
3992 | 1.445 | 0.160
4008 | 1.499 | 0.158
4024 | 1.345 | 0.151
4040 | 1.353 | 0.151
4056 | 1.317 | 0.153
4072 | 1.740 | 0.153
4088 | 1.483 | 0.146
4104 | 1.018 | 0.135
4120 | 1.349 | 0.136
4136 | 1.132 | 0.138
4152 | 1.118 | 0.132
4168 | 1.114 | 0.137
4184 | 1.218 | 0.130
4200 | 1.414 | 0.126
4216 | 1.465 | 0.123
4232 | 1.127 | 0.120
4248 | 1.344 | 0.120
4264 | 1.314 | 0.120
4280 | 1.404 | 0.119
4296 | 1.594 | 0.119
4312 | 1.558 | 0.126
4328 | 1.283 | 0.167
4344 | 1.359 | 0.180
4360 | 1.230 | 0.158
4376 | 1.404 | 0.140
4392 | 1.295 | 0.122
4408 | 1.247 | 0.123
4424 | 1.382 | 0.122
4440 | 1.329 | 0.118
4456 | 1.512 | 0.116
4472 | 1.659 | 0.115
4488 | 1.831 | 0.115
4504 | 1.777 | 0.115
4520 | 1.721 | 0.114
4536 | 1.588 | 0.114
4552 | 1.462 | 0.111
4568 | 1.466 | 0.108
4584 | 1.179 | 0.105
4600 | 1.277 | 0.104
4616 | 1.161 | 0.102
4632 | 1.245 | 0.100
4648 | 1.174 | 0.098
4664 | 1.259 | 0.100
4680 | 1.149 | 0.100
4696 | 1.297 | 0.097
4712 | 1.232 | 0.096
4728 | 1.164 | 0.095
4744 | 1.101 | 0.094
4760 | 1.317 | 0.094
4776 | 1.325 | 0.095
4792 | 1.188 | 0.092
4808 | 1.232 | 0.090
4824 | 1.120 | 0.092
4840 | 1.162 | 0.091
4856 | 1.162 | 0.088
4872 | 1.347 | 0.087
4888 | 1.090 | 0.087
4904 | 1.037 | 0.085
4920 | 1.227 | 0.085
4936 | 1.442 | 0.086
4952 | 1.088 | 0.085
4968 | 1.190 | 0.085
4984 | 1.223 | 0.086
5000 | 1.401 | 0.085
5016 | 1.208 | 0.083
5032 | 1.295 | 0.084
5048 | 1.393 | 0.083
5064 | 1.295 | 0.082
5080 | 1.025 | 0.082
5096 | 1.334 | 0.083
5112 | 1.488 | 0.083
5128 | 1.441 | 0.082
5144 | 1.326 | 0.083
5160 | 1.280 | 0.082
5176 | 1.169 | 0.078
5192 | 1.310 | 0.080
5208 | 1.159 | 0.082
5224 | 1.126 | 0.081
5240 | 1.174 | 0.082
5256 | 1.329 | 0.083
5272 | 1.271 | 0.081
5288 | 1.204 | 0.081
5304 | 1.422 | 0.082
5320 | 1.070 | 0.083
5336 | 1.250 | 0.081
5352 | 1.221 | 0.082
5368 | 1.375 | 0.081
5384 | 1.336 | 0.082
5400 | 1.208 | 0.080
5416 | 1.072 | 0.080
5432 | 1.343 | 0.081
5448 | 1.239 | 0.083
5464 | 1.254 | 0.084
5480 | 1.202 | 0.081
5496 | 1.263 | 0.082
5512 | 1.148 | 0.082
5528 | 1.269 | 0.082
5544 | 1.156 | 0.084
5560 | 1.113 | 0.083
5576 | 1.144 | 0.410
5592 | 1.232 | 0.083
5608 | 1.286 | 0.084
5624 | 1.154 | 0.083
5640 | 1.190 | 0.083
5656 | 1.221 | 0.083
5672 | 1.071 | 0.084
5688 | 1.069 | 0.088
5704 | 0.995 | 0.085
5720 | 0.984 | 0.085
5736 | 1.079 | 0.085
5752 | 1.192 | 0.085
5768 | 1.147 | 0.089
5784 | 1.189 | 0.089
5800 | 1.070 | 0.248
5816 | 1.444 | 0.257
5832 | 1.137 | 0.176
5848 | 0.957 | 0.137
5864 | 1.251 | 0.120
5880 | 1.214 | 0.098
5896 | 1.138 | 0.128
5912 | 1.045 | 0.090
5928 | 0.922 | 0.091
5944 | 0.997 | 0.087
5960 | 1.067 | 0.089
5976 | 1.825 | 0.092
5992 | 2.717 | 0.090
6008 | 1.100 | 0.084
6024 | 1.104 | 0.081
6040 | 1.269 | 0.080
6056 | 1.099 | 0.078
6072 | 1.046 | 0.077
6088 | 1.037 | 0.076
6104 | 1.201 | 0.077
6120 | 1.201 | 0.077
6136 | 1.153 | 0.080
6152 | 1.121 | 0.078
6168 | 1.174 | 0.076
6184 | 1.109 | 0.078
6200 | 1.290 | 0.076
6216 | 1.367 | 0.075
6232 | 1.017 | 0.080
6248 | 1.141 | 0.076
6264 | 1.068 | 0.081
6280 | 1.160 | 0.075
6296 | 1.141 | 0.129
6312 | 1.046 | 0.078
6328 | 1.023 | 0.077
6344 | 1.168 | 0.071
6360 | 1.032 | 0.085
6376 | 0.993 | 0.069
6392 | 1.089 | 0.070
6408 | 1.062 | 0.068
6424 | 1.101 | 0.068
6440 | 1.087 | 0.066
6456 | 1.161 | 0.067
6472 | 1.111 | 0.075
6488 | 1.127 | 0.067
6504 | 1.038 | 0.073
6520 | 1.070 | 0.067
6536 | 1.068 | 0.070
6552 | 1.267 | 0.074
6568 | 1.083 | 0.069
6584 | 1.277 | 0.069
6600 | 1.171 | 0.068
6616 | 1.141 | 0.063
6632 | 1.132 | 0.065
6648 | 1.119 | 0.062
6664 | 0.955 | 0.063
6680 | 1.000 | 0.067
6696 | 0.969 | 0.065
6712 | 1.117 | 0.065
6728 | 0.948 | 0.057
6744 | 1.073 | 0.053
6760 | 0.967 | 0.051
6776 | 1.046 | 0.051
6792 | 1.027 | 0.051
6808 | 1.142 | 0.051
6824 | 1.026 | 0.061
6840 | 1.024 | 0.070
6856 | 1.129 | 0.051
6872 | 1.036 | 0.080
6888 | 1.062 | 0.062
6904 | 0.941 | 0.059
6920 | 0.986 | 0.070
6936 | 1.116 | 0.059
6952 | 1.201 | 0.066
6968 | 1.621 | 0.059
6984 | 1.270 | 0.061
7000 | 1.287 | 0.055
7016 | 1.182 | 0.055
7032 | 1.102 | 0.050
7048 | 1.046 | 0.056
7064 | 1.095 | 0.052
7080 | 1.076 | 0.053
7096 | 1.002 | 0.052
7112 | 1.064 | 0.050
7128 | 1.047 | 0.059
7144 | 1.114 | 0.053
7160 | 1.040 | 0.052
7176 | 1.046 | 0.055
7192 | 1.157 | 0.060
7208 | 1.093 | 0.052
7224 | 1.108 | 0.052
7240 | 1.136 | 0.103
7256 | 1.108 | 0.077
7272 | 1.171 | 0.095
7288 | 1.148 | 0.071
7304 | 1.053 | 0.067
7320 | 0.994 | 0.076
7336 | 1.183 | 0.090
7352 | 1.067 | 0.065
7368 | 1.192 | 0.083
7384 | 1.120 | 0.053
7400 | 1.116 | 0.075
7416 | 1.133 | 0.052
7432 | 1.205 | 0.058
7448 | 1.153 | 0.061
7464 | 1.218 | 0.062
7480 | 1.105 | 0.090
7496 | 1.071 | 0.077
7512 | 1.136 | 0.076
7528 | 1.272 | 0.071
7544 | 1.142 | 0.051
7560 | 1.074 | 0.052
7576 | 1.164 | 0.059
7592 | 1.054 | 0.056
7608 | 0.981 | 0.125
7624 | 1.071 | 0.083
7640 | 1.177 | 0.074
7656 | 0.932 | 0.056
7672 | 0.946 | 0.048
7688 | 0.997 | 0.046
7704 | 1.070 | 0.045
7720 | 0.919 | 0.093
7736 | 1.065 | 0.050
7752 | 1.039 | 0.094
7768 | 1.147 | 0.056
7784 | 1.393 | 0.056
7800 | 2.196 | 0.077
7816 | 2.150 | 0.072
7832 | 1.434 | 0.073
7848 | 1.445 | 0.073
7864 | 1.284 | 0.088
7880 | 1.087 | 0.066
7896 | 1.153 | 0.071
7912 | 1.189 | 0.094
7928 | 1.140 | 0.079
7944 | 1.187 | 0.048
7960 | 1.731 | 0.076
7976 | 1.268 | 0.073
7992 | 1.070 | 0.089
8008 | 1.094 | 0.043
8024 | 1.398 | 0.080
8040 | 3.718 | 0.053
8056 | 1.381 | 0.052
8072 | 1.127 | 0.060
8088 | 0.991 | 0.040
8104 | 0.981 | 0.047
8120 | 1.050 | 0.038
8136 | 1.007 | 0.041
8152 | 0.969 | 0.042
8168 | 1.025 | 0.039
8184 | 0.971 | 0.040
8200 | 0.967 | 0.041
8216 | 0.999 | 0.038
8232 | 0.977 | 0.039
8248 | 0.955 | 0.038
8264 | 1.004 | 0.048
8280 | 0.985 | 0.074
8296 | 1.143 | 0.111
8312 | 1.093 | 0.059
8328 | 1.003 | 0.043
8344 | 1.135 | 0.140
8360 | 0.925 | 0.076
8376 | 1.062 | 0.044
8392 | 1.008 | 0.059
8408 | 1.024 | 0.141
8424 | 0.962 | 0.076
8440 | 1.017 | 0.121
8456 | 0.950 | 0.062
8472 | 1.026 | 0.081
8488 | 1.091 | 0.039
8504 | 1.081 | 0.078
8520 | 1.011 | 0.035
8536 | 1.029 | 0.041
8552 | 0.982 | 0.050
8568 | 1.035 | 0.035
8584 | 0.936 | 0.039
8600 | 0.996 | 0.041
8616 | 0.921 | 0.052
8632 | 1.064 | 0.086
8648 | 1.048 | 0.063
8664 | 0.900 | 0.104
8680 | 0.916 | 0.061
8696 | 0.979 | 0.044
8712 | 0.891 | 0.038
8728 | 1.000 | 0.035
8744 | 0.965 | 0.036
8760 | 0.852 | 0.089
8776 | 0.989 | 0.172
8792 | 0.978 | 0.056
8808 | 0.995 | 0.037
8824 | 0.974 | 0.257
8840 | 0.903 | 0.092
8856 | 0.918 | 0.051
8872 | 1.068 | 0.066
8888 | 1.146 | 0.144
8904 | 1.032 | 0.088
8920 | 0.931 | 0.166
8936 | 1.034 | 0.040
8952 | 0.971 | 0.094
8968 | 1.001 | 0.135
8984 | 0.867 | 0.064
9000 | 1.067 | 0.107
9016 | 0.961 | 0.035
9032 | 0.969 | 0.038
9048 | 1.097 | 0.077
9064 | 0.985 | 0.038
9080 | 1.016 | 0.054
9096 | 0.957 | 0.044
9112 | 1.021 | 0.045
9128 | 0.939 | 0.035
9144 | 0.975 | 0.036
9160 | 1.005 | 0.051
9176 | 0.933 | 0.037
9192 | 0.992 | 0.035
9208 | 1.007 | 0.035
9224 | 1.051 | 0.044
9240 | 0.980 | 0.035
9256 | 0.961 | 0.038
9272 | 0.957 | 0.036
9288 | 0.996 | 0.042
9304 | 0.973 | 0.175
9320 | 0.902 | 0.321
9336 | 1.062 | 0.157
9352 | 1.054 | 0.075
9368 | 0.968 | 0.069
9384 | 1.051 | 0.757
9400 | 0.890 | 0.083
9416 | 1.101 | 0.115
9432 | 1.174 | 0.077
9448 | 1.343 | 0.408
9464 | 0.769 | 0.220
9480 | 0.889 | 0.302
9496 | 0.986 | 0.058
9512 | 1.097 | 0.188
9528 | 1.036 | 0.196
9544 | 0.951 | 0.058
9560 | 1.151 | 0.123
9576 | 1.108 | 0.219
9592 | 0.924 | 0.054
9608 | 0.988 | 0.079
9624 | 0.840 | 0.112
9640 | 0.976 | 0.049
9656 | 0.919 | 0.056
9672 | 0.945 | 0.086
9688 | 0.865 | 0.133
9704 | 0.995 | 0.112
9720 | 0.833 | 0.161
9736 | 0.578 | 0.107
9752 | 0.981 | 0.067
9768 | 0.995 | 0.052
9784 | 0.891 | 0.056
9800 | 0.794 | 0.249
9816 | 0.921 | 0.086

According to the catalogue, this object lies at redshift 0.61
